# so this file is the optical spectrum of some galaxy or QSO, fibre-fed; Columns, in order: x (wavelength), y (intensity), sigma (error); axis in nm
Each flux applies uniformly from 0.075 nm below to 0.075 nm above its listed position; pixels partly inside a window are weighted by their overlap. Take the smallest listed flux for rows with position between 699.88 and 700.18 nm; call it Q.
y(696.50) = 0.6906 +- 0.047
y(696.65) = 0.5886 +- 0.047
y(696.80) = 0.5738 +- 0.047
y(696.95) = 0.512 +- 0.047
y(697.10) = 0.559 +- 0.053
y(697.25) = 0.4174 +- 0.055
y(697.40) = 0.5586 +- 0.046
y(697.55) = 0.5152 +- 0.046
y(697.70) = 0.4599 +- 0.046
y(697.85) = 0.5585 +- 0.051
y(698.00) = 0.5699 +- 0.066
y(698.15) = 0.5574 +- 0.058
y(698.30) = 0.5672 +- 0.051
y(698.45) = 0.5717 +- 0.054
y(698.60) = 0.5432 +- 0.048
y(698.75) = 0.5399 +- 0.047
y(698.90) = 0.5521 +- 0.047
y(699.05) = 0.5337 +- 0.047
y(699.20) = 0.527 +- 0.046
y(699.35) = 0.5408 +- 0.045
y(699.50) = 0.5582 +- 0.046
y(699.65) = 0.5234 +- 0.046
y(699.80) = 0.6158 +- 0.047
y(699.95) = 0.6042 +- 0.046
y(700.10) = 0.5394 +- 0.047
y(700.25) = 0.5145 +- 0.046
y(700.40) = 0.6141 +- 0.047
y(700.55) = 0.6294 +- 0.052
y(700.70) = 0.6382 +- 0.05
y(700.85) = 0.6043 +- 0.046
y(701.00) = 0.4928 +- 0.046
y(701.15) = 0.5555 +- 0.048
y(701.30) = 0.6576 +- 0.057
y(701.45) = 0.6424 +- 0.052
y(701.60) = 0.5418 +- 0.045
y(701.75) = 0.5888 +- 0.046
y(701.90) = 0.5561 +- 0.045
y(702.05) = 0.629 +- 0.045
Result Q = 0.5394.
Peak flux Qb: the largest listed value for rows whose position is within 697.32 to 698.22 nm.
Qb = 0.5699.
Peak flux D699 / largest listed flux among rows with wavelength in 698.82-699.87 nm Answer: 0.6158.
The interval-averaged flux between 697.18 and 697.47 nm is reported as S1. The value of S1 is 0.488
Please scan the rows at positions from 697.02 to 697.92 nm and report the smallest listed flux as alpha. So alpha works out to 0.4174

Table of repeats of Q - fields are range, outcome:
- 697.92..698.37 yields 0.5574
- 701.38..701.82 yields 0.5418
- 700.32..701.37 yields 0.4928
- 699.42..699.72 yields 0.5234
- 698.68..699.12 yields 0.5337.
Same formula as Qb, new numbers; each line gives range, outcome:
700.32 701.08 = 0.6382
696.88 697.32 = 0.559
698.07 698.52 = 0.5717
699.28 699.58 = 0.5582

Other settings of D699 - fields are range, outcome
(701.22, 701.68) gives 0.6576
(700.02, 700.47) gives 0.6141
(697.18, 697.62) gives 0.5586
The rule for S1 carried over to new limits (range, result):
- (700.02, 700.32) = 0.528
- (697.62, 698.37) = 0.542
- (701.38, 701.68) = 0.591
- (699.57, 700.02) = 0.581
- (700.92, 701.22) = 0.525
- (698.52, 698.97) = 0.545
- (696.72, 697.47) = 0.524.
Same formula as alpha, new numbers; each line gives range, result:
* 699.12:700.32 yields 0.5145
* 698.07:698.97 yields 0.5399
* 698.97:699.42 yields 0.527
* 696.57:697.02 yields 0.512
